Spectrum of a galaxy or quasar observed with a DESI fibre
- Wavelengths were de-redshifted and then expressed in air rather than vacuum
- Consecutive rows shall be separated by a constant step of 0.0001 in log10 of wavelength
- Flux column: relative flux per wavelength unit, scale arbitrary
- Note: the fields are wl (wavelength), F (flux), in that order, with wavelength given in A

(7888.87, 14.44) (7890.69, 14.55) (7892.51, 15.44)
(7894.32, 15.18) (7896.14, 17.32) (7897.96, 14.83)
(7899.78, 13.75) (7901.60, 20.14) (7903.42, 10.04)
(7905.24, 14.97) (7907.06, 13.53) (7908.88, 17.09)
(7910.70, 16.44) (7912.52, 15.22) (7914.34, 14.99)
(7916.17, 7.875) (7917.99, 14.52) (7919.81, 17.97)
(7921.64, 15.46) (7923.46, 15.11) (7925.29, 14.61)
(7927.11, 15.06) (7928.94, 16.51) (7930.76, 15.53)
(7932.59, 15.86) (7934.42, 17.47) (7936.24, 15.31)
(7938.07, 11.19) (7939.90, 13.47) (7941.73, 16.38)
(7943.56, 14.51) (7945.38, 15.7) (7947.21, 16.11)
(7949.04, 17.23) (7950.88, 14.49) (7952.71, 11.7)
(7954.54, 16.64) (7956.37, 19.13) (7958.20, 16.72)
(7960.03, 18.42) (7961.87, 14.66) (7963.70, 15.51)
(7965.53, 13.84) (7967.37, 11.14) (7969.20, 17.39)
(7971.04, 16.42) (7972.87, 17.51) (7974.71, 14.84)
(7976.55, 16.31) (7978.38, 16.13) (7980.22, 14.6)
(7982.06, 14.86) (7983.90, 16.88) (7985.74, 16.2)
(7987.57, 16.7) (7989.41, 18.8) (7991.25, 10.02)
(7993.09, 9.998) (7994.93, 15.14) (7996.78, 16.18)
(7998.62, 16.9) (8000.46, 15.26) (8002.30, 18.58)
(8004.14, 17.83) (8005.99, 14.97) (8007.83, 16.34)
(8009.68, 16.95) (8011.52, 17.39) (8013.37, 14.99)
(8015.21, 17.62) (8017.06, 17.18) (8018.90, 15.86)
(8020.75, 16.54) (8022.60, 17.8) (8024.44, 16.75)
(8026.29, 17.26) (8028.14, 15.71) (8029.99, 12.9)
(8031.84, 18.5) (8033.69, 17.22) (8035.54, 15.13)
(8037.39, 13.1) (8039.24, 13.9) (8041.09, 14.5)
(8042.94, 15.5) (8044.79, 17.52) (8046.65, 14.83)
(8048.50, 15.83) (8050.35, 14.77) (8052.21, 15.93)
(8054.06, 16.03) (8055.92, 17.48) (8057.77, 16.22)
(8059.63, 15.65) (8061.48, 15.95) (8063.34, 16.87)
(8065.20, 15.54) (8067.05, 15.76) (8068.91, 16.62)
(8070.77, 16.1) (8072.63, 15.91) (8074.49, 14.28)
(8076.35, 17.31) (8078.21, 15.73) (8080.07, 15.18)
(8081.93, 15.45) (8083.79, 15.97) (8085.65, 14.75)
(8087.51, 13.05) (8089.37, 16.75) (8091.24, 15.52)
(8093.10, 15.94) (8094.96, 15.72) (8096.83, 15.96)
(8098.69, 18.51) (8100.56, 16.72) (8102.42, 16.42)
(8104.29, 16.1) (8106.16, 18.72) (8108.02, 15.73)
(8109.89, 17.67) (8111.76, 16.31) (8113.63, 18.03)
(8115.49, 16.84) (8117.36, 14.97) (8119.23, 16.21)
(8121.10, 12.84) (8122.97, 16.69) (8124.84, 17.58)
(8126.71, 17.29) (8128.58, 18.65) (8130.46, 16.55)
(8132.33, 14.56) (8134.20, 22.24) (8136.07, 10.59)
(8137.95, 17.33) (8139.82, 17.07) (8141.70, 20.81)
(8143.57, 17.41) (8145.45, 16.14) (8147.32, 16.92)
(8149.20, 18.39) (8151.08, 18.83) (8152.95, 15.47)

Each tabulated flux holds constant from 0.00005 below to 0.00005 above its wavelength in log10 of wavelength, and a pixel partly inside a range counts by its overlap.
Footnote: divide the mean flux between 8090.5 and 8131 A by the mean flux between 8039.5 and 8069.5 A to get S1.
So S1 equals 1.04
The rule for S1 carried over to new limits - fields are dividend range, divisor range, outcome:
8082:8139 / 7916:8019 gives 1.05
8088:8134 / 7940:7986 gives 1.06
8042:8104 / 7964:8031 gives 1.01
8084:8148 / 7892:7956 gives 1.09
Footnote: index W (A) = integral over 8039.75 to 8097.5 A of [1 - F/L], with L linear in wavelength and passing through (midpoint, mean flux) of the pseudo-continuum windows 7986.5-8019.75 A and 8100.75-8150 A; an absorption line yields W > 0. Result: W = 2.4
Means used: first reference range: 15.9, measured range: 15.7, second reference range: 16.8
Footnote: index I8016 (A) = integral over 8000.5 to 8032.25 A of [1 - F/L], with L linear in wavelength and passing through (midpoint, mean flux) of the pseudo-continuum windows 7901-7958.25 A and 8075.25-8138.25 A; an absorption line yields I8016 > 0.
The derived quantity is -1.8 A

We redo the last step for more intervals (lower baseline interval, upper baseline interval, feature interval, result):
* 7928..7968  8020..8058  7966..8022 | -0.8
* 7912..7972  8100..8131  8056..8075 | 0.3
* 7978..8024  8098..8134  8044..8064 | 0.3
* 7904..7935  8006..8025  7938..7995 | 1.9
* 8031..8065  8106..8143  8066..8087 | 0.7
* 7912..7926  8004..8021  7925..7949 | -0.7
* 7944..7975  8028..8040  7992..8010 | -0.3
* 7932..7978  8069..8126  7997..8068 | -1.3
